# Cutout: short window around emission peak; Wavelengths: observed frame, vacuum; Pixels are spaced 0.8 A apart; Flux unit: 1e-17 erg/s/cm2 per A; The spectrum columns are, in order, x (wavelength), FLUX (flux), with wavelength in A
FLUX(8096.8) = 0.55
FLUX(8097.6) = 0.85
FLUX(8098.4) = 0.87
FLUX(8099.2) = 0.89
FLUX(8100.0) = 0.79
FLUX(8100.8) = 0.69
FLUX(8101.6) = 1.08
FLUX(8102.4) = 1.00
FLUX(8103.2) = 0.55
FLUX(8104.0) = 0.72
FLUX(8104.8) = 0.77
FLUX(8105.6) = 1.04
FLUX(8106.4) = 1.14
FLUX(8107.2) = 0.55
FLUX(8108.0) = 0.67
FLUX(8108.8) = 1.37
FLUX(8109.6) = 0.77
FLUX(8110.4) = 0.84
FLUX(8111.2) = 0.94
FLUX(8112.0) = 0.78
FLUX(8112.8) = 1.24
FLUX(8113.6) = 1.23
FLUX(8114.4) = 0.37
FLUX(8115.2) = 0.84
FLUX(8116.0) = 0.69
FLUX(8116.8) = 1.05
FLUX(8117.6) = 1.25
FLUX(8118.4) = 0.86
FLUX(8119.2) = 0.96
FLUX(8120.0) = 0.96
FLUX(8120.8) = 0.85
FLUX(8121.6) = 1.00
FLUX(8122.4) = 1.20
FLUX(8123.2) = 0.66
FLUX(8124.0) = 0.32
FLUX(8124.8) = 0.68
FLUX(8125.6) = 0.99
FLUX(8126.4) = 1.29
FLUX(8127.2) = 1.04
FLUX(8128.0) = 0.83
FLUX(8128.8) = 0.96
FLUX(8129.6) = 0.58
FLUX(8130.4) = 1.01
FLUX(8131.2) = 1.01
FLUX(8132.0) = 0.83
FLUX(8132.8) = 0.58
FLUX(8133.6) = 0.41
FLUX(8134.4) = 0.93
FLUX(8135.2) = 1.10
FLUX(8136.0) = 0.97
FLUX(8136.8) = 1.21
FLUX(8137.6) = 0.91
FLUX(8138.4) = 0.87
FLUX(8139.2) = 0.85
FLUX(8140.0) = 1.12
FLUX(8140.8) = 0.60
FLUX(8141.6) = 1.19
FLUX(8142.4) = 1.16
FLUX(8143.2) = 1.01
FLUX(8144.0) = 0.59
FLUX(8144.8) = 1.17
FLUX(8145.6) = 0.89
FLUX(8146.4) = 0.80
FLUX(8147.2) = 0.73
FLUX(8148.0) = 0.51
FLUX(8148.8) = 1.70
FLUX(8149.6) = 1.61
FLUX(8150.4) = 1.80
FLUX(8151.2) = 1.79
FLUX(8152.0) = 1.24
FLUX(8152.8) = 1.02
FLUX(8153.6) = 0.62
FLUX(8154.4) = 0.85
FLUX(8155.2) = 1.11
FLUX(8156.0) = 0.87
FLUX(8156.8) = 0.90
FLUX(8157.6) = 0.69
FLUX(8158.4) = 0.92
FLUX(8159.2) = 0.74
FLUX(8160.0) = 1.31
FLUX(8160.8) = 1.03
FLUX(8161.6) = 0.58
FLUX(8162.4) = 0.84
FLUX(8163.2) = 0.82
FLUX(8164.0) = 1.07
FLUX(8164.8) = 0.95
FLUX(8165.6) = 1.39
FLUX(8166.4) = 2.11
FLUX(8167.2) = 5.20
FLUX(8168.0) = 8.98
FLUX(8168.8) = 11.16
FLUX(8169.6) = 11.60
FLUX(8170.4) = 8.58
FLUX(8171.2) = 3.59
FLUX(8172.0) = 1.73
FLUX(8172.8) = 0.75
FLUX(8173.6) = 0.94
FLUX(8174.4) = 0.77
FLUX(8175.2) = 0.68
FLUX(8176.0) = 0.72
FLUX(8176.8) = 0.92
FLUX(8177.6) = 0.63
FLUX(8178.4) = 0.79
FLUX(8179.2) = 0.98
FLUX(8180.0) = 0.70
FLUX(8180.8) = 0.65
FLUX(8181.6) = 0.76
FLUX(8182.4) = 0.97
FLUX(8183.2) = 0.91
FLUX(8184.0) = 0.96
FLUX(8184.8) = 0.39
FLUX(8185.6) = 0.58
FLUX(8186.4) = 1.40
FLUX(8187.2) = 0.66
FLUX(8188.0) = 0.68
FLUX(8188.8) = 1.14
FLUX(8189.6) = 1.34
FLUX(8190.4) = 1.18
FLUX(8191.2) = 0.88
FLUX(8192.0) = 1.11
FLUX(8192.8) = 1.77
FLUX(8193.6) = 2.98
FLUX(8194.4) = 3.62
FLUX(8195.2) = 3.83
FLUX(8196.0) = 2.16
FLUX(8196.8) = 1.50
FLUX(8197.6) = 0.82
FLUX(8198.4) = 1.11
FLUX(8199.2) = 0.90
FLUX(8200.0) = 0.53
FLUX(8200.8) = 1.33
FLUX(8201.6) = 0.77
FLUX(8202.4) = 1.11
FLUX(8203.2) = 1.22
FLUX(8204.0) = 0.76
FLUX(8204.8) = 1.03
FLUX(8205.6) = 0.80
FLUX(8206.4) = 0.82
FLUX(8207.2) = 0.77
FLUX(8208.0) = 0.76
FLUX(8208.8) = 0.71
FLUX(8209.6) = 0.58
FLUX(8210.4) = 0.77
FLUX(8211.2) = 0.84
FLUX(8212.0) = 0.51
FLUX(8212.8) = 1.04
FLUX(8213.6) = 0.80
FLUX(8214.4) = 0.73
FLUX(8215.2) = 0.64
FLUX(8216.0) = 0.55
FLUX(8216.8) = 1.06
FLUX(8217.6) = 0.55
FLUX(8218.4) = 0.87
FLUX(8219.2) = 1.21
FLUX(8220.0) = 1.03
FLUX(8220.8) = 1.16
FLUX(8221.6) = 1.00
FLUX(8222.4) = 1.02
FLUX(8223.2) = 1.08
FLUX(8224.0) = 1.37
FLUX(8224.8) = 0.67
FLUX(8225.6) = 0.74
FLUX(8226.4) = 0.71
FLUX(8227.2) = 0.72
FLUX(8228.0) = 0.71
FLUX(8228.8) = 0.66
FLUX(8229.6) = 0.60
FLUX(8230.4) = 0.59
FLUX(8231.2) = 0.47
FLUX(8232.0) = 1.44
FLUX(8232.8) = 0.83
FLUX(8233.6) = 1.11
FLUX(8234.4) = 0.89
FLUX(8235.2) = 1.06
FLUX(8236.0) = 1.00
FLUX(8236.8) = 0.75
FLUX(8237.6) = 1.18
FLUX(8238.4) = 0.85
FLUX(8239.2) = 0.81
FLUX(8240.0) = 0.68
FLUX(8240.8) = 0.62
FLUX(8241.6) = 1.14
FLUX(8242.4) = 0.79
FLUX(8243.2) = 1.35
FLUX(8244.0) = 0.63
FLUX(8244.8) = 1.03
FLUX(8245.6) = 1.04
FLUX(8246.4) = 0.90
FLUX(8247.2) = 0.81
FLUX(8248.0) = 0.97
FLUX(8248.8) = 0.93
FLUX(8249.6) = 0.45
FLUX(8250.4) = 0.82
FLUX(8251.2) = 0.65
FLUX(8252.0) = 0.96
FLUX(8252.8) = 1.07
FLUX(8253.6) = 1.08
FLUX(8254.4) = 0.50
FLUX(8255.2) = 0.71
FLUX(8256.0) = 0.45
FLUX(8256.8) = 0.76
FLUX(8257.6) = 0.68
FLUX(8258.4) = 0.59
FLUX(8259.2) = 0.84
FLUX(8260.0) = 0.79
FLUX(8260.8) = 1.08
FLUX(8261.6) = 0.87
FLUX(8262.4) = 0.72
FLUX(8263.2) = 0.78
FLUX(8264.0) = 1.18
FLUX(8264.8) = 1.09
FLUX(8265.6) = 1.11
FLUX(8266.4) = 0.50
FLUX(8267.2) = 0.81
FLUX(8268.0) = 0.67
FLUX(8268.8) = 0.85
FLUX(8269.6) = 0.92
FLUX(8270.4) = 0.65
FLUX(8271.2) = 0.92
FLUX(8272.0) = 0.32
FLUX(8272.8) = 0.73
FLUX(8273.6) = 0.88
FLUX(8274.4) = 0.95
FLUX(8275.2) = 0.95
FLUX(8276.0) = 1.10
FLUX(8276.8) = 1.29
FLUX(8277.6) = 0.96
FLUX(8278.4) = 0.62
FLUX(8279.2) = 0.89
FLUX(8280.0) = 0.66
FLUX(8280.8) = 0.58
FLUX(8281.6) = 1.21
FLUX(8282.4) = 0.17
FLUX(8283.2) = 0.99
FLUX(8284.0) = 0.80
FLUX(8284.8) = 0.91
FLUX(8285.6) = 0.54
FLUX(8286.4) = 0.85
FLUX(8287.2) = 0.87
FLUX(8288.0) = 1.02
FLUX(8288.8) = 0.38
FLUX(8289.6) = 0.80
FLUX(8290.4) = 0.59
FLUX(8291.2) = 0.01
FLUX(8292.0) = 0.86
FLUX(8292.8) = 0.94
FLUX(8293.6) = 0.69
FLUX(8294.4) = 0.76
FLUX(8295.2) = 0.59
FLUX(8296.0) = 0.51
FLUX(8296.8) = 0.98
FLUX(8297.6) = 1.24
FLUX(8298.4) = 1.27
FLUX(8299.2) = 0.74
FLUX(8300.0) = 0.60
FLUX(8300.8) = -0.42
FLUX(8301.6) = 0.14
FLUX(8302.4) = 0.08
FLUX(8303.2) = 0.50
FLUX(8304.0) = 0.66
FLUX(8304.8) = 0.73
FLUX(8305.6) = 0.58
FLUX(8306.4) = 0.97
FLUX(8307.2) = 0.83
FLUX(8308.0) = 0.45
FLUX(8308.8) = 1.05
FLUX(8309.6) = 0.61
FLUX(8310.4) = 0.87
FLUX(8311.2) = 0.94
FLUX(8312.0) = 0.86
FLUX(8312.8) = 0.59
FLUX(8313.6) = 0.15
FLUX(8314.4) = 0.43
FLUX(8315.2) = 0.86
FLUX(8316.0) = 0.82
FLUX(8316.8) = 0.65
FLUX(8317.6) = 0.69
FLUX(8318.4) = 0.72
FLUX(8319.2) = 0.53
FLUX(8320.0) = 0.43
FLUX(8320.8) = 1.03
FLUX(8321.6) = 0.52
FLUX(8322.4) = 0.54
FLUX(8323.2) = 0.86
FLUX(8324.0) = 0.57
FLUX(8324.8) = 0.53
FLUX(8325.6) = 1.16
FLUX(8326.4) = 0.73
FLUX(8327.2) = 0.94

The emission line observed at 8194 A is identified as [N II]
